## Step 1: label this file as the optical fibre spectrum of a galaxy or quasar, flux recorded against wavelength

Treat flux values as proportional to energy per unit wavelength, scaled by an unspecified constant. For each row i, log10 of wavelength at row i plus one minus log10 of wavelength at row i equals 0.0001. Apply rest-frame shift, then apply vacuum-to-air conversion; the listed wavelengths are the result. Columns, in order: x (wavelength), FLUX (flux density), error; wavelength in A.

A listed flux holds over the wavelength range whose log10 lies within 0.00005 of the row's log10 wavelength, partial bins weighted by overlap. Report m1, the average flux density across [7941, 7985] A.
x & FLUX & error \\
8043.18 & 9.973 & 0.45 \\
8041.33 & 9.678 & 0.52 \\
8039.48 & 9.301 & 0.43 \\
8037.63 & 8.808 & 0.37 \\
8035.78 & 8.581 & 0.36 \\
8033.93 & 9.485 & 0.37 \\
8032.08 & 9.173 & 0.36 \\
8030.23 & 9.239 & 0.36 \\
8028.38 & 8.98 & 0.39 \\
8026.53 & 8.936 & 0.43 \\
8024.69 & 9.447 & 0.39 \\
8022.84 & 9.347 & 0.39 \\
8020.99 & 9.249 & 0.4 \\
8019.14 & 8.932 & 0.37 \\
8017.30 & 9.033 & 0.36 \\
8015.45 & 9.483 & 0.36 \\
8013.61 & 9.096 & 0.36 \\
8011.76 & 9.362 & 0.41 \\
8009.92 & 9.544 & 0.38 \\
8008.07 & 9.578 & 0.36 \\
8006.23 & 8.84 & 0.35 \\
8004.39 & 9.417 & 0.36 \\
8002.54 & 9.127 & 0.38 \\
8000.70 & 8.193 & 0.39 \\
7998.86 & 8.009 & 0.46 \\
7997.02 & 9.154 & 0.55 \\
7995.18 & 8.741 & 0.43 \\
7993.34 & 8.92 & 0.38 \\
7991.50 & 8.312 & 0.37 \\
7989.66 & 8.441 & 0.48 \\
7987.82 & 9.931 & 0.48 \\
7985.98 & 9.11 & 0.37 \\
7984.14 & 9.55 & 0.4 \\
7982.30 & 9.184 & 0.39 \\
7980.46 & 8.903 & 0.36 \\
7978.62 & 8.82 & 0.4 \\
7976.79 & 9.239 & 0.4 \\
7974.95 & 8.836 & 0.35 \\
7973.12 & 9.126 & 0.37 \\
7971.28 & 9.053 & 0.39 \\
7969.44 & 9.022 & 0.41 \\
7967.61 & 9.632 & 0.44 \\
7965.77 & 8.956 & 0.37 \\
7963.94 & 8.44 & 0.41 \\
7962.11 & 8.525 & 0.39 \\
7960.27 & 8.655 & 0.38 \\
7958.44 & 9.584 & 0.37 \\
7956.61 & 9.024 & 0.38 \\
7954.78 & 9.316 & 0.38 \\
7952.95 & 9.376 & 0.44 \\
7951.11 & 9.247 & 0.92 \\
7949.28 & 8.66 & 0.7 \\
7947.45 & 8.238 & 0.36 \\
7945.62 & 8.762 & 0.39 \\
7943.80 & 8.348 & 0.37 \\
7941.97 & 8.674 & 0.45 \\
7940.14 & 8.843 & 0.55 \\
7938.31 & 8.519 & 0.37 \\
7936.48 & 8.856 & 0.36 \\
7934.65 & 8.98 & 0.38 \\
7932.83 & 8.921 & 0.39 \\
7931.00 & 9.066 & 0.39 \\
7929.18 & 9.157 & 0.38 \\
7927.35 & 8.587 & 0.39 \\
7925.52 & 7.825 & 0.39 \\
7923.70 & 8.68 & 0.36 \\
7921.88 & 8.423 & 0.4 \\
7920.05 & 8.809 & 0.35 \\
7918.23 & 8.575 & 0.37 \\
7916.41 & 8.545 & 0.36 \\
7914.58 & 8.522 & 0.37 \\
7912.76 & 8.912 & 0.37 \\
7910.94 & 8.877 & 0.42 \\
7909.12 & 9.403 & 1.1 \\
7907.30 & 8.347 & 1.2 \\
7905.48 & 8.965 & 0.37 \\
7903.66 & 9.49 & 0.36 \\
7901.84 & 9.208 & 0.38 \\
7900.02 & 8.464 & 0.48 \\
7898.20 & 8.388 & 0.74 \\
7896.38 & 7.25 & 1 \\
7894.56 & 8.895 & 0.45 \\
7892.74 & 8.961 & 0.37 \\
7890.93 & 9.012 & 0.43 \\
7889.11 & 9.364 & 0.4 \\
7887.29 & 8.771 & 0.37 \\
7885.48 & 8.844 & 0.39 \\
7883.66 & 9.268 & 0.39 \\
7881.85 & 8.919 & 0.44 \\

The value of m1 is 8.96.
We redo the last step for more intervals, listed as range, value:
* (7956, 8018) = 9.02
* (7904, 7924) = 8.76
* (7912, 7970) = 8.8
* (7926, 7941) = 8.83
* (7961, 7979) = 8.97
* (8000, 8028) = 9.18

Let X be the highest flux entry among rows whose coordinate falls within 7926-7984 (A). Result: 9.632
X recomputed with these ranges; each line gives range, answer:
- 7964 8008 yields 9.931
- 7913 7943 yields 9.157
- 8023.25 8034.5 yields 9.485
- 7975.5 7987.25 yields 9.55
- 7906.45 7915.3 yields 9.403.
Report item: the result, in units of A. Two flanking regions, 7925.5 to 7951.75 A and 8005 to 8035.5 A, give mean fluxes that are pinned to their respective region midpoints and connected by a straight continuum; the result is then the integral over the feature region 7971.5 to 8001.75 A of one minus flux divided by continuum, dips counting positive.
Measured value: 0.4 A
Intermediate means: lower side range 8.74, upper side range 9.22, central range 8.91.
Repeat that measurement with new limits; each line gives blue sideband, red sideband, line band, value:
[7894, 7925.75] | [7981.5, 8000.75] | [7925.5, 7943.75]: -0.08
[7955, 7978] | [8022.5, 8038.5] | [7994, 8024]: 0.01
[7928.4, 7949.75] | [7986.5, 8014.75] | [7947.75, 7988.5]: -1.00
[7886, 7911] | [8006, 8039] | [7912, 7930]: 0.57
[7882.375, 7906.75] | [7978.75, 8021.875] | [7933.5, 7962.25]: 0.25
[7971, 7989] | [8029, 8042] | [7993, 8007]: 0.57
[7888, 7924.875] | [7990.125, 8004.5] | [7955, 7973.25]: -0.63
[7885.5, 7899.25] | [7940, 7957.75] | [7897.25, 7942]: 0.00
